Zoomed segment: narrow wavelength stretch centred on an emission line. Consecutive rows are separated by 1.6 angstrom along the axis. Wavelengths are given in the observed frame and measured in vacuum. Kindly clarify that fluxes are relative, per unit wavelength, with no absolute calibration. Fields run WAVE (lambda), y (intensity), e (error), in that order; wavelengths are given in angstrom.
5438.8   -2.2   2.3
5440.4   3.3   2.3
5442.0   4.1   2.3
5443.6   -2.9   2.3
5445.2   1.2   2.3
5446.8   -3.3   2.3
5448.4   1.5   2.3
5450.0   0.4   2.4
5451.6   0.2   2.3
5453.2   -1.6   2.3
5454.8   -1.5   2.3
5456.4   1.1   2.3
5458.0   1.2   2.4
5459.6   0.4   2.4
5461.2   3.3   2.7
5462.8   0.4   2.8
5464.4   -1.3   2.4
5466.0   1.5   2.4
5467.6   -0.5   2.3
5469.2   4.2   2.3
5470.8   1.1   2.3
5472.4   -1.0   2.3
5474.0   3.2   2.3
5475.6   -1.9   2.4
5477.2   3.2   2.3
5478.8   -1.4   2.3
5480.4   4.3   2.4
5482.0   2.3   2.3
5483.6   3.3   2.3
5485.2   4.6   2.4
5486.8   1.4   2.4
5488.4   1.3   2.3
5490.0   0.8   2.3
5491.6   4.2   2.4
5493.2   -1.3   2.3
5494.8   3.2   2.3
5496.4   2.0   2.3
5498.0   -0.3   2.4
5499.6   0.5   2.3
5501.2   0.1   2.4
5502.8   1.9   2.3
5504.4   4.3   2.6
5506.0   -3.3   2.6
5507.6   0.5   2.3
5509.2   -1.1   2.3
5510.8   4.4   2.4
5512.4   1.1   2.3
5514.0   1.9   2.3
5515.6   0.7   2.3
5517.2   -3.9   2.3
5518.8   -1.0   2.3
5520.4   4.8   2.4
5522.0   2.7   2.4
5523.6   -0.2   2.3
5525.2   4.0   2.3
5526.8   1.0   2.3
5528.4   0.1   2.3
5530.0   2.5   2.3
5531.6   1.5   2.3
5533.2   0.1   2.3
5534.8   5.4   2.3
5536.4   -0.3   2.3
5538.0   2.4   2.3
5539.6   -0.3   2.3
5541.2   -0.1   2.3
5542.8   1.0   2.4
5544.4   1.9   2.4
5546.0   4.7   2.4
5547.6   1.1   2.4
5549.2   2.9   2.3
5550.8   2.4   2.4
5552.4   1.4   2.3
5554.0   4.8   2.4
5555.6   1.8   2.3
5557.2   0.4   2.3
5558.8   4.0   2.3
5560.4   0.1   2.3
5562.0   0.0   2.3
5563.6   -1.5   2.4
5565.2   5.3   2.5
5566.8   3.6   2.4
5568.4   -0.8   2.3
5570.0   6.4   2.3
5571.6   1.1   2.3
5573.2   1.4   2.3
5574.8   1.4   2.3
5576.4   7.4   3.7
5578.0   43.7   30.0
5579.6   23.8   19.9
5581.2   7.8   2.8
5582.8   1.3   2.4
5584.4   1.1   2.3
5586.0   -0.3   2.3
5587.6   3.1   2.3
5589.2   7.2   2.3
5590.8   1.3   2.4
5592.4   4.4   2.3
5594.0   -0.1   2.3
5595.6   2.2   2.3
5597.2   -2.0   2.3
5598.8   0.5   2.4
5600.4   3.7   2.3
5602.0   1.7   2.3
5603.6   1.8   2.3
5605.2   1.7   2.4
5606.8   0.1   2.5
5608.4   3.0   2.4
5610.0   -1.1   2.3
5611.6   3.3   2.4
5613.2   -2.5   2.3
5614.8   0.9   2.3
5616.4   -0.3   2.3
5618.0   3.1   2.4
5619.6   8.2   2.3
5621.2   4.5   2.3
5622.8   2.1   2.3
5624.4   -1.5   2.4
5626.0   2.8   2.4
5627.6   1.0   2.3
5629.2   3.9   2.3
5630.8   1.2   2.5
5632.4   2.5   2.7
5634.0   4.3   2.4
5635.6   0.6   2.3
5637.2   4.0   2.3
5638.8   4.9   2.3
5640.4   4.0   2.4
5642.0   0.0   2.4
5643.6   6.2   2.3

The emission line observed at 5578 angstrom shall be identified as Mg II 2798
